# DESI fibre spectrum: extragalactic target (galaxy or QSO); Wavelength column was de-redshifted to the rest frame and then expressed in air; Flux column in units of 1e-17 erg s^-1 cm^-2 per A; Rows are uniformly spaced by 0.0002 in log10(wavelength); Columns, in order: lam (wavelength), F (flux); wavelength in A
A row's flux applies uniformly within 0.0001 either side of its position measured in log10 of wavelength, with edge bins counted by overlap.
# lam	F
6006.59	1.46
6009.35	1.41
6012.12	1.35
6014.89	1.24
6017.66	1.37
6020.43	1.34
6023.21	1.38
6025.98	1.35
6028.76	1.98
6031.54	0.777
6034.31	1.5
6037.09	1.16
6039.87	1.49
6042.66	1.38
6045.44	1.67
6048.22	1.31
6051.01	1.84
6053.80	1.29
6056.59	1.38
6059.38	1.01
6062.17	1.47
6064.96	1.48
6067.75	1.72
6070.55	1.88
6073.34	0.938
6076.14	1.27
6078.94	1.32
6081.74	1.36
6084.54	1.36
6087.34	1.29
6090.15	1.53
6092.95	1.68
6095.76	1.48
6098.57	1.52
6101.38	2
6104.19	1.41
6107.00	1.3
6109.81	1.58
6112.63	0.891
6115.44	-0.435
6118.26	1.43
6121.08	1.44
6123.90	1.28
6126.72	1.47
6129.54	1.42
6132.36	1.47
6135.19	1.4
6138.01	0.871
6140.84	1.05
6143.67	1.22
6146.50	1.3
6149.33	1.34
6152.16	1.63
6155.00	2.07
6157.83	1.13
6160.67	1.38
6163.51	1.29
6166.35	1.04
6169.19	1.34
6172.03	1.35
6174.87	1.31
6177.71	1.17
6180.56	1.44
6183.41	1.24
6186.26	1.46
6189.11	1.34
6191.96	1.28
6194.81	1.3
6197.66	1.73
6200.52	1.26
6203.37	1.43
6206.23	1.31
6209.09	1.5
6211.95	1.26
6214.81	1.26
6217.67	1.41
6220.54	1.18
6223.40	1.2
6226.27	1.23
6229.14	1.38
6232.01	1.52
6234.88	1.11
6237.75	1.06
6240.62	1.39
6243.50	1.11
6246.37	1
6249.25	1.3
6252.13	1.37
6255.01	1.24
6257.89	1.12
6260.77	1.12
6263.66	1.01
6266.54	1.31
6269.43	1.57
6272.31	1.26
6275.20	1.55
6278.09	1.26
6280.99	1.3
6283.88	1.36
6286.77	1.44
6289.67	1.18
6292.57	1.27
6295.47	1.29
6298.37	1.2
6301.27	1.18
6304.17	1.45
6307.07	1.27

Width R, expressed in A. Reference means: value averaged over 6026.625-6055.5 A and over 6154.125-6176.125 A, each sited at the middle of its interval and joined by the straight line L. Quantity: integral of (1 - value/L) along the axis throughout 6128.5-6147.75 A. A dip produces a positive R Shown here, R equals 1.7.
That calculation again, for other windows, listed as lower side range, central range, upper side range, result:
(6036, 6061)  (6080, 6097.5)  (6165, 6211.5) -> -0.9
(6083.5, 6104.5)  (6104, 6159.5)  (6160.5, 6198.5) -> 7.0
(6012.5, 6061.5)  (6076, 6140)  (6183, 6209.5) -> 3.1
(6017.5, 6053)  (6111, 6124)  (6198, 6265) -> 4.4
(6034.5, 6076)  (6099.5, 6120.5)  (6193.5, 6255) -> 3.0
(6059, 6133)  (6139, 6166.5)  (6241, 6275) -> -0.8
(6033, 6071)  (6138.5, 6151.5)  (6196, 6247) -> 1.4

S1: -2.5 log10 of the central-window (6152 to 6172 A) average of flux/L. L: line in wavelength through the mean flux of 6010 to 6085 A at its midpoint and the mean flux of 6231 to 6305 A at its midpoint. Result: -0.052 mag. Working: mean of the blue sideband 1.39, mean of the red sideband 1.27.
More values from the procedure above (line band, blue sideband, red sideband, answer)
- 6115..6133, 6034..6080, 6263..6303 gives 0.13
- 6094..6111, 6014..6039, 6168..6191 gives -0.16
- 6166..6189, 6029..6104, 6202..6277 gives 0.02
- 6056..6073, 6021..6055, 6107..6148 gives -0.09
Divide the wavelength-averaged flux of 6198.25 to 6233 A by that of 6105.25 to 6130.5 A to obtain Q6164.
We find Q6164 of 1.16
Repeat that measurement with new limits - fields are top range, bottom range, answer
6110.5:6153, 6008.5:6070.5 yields 0.84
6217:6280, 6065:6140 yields 0.94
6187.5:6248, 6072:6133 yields 0.99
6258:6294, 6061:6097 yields 0.90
